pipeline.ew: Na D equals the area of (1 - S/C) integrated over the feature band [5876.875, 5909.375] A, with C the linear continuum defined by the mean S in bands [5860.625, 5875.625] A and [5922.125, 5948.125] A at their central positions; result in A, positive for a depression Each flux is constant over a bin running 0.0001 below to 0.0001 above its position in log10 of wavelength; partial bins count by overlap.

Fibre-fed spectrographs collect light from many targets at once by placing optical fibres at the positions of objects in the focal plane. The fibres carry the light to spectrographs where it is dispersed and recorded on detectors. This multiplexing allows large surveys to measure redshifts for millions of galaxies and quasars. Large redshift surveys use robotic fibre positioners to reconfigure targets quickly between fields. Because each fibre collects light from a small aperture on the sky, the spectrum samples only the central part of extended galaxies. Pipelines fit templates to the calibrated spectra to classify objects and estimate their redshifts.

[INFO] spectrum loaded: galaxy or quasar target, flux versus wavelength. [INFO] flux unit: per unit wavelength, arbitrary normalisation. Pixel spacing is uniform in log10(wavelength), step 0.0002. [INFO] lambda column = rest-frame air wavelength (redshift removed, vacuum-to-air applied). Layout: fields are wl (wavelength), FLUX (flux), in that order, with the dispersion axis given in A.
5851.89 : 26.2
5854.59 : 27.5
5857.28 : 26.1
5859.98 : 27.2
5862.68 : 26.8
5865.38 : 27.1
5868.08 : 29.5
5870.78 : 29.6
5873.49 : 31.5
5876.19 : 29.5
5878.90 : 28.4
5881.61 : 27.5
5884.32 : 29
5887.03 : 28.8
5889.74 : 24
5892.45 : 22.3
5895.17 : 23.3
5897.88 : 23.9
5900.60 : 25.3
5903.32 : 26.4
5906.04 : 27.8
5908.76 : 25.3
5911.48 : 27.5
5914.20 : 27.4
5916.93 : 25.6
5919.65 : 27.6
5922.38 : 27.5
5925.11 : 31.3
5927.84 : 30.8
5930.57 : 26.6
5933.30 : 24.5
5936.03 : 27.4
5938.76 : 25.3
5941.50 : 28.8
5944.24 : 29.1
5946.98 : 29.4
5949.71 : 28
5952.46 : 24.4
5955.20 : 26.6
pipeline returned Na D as 2.8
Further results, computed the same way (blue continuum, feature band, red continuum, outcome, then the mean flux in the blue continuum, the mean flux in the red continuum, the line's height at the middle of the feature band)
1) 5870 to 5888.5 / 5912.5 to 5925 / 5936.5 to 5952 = 0.39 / 29.1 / 27.9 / 28.4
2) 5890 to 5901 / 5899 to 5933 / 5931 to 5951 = -2.65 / 23.6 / 27.5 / 25.3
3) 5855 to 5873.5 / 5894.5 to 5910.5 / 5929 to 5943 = 1.04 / 28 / 26.6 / 27.3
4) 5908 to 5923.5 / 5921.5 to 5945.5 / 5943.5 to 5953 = -0.43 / 26.9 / 27.9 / 27.4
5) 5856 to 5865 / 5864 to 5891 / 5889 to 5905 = -3.07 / 26.7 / 24.3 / 25.6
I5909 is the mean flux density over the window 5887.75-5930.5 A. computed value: 26.4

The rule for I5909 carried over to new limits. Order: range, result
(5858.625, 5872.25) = 28.1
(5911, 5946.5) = 27.7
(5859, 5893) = 27.9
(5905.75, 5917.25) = 26.7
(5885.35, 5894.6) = 25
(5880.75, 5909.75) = 25.8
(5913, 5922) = 26.9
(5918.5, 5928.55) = 29.2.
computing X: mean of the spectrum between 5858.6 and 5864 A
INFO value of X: 27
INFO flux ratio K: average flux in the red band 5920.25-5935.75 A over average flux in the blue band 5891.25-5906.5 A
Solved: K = 1.14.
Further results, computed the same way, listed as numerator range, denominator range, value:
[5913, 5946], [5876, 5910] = 1.06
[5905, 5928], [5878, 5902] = 1.08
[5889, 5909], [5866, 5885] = 0.85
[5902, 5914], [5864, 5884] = 0.92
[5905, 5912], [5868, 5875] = 0.88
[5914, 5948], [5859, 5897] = 1.01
